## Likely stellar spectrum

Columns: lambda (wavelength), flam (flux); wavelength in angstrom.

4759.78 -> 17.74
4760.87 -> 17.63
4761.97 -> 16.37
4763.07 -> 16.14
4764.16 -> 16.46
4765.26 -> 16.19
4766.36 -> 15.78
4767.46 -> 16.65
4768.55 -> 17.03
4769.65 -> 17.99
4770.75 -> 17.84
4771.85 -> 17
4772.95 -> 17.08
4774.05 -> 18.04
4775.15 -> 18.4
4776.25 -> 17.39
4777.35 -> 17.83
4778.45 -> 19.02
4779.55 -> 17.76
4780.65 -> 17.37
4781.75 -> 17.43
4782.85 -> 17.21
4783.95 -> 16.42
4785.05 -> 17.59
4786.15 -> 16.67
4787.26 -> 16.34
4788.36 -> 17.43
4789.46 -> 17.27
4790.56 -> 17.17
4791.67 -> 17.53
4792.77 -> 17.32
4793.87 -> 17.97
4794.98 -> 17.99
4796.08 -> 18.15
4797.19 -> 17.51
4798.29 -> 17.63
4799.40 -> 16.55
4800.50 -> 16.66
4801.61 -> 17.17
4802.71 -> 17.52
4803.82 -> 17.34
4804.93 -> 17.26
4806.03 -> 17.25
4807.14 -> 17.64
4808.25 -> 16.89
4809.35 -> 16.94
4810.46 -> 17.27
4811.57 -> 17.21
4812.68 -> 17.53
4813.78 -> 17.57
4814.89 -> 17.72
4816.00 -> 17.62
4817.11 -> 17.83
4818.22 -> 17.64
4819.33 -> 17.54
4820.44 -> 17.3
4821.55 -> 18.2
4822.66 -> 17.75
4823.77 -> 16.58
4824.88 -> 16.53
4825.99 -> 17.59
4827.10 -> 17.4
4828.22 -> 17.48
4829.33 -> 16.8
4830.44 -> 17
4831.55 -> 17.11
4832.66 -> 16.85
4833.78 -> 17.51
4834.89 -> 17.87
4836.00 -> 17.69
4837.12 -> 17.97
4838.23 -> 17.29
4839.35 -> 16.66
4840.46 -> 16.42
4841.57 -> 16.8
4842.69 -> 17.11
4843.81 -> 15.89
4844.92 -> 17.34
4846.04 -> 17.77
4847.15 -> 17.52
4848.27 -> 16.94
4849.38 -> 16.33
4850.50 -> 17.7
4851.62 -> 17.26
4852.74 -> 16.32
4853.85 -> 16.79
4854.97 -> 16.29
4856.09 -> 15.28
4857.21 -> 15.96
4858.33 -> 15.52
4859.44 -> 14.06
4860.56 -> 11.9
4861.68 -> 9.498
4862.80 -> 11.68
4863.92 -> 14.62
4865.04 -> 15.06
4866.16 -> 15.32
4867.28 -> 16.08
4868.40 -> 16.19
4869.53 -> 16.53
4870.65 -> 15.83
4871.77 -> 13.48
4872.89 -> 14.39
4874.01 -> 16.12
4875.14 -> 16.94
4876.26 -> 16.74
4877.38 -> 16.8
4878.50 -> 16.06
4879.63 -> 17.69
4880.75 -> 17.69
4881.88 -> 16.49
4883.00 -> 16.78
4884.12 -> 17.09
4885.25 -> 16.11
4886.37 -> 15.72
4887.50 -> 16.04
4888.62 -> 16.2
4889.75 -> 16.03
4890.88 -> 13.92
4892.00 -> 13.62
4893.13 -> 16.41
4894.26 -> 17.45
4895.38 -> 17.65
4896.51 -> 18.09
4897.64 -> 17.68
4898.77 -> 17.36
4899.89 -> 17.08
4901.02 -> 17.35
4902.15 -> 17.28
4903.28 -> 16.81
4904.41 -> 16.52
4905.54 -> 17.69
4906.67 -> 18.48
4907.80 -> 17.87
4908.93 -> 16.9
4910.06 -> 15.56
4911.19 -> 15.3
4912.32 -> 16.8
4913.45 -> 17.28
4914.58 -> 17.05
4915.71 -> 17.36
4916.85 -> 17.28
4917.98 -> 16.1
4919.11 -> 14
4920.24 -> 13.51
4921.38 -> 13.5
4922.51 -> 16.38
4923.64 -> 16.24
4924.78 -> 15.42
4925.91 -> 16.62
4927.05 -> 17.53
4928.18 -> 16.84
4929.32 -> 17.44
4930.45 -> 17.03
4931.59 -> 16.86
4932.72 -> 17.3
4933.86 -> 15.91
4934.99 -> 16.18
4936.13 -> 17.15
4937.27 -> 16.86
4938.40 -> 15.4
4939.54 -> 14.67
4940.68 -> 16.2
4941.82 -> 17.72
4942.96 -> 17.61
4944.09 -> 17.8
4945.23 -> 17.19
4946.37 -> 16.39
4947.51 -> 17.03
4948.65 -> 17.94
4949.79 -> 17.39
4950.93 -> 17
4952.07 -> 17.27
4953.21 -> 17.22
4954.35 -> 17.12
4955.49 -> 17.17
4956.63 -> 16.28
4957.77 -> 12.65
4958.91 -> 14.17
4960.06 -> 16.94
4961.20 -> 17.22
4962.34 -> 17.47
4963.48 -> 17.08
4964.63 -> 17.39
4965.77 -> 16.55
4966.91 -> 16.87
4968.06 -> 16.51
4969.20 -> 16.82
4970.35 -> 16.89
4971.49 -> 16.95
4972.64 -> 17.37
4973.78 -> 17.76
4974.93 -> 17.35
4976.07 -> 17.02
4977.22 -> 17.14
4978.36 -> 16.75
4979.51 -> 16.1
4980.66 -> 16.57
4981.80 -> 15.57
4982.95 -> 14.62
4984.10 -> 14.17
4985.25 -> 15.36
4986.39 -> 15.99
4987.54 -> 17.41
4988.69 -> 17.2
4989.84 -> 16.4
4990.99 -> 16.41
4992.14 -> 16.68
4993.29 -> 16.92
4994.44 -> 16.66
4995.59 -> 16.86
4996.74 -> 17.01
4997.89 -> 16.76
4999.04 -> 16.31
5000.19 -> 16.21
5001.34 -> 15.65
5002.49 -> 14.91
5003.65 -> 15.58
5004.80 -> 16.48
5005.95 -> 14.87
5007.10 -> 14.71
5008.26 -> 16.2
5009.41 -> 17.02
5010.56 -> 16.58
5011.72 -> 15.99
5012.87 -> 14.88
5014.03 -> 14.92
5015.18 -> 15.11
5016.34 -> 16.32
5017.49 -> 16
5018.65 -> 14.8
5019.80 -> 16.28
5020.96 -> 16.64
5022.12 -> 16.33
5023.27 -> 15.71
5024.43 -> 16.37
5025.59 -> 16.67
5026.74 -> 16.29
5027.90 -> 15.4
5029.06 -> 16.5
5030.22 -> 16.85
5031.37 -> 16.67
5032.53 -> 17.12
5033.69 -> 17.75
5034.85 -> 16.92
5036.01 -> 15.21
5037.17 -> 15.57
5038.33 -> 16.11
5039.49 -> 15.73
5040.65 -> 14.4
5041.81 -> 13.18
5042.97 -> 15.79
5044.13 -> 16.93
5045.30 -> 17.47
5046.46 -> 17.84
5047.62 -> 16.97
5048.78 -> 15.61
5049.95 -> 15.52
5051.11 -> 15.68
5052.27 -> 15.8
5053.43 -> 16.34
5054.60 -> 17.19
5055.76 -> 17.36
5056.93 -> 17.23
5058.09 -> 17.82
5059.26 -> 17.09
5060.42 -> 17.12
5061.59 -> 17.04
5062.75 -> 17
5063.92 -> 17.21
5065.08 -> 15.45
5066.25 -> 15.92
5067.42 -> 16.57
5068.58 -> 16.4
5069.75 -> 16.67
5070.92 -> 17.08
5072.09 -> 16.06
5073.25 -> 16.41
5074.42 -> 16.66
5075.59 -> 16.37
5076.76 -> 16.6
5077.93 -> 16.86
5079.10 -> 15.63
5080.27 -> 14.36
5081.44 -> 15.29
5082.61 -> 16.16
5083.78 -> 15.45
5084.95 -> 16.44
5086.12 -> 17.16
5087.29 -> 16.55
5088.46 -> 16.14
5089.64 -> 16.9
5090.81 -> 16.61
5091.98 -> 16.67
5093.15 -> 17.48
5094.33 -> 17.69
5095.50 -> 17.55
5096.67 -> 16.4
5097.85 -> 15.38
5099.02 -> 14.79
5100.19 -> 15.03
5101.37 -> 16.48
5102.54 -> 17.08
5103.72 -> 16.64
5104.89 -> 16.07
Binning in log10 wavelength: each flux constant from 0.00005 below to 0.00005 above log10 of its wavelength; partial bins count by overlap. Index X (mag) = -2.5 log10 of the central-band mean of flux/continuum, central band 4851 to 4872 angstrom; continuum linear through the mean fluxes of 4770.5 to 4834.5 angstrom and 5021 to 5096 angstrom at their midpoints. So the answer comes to 0.15 mag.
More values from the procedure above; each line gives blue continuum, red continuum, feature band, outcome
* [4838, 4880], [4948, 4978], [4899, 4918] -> -0.05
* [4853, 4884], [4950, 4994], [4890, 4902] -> -0.06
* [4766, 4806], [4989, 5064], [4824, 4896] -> 0.05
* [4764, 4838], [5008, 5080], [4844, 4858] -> 0.02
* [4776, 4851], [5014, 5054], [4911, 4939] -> 0.03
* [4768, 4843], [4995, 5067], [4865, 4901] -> 0.04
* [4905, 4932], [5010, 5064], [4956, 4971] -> 0.00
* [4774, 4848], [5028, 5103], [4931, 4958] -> 0.01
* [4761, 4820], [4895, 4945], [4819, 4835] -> -0.01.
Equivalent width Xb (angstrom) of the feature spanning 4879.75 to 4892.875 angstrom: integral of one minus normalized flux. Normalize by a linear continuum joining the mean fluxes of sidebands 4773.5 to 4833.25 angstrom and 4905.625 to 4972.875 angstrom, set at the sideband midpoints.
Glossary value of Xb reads 0.67 angstrom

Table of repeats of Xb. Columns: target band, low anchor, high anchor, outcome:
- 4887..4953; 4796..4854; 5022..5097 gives 1.1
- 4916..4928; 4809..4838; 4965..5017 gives 0.7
